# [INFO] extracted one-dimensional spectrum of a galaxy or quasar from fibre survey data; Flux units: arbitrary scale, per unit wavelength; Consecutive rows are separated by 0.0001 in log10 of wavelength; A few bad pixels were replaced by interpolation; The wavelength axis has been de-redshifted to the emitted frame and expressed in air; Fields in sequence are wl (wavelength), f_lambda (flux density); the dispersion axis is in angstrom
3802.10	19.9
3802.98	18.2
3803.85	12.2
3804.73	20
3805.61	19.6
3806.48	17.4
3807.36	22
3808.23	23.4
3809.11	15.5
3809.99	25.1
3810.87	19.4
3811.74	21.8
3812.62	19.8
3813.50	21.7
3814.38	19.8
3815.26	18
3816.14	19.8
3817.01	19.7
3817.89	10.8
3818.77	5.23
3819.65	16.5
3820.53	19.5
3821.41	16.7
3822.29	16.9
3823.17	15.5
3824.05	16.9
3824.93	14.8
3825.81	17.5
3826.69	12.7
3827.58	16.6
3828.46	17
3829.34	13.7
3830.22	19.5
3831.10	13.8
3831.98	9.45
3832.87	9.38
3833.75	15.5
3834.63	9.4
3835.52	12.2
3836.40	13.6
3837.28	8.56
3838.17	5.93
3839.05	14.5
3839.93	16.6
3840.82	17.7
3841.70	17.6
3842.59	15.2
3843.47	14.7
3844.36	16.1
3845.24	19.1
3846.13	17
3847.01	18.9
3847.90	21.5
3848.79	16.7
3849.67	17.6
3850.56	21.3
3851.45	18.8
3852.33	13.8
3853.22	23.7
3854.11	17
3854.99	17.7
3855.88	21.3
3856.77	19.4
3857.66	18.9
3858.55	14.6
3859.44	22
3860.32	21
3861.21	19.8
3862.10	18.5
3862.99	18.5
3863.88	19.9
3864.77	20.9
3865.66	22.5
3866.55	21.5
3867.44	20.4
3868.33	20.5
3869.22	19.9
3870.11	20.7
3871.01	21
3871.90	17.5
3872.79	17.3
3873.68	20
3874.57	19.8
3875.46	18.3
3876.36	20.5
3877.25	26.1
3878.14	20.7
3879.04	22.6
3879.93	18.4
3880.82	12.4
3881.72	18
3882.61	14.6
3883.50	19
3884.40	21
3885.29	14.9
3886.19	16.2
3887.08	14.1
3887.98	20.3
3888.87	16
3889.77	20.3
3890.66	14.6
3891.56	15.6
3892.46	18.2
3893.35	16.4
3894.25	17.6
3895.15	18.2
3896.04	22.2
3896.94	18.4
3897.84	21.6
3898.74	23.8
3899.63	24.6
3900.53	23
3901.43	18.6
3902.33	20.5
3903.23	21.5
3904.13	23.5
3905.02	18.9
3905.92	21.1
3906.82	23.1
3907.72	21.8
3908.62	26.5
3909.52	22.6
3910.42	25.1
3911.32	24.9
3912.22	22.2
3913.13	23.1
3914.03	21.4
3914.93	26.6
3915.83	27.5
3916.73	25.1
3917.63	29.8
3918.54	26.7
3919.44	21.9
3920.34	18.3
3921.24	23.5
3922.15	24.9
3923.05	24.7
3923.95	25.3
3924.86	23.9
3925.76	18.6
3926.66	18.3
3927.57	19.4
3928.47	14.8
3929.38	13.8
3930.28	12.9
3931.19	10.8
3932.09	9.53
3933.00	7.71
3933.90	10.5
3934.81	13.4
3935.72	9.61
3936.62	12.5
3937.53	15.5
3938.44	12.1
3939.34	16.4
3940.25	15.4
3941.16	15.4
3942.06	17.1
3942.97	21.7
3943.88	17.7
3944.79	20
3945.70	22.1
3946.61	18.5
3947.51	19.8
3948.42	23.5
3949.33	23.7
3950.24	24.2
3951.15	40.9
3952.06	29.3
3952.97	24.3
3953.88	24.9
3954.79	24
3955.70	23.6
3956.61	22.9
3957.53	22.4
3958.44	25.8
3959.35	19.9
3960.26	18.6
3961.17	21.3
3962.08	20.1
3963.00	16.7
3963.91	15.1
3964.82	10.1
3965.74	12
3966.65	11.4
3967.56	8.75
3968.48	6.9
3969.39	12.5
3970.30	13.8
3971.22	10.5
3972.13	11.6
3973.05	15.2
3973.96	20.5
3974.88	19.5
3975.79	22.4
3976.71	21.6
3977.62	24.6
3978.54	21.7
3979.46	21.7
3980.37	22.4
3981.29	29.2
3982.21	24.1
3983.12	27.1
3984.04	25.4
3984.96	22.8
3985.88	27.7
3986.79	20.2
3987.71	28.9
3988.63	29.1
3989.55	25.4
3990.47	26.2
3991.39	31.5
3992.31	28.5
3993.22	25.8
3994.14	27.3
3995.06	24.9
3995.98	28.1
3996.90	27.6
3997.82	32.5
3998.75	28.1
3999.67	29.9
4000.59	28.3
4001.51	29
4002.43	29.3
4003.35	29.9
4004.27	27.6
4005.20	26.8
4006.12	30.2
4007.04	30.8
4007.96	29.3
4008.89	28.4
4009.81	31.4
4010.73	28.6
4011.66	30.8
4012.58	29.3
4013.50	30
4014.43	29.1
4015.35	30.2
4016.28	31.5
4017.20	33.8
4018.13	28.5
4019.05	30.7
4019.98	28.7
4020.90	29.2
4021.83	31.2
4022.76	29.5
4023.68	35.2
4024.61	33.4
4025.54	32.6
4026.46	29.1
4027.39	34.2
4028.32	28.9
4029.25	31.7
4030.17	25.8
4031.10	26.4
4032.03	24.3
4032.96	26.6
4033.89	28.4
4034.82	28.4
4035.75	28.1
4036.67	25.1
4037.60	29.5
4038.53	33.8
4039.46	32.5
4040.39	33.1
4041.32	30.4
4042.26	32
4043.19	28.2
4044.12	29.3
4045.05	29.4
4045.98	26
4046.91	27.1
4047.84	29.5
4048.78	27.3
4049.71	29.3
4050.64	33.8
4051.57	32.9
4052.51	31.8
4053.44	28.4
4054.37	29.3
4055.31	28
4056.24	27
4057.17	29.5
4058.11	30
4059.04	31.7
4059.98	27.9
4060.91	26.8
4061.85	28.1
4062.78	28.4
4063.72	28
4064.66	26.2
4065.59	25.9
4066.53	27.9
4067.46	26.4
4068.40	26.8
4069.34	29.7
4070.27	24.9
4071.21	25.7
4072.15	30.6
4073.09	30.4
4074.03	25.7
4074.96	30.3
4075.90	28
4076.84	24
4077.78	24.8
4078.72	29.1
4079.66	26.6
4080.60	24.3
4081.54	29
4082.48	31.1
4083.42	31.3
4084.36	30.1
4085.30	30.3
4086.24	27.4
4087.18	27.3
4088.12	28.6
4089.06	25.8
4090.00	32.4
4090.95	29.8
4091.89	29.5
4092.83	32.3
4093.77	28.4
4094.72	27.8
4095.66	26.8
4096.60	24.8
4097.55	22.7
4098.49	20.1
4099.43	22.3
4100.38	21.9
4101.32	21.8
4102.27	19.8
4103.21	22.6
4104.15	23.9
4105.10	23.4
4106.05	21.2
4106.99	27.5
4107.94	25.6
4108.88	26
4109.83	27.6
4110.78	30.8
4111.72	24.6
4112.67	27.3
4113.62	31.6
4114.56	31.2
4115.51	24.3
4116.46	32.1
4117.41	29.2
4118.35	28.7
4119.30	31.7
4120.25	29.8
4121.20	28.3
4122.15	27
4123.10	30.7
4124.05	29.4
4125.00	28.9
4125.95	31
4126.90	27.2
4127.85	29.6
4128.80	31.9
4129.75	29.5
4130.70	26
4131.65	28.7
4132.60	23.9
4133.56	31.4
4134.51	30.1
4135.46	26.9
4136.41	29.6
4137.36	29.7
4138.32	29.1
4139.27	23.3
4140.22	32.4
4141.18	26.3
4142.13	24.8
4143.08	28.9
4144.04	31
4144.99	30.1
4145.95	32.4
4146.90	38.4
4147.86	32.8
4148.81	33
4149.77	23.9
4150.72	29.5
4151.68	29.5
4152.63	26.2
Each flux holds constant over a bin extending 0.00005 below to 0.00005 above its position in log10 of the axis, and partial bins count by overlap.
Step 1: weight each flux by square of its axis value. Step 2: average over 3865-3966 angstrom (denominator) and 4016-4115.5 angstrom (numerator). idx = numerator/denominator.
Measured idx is 1.53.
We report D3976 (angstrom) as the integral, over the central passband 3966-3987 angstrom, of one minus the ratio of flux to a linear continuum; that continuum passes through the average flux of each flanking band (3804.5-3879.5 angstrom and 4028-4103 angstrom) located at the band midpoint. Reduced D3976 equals 4.3 angstrom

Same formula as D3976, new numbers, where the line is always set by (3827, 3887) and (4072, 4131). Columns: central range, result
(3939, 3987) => 3.7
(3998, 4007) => -2.1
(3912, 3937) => 1.3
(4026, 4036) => -1.5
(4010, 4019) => -2.4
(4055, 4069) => -1.1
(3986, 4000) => -2.7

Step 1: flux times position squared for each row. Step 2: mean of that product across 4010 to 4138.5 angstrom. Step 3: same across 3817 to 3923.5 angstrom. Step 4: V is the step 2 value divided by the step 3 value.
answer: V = 1.7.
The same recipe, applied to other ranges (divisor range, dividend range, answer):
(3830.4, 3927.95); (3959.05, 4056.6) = 1.45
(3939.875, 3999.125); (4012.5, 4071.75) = 1.39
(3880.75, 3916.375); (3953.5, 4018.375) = 1.24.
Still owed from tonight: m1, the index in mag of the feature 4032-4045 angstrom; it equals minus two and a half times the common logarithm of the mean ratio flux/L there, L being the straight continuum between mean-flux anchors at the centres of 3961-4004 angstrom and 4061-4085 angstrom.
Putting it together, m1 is -0.15 mag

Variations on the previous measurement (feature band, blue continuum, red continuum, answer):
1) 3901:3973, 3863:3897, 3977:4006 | 0.17 mag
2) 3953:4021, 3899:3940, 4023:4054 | 0.06 mag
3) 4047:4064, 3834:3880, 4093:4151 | -0.16 mag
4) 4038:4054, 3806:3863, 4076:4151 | -0.20 mag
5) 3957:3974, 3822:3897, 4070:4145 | 0.38 mag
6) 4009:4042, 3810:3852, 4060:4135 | -0.22 mag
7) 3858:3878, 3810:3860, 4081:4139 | -0.13 mag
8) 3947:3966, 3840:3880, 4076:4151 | 0.02 mag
